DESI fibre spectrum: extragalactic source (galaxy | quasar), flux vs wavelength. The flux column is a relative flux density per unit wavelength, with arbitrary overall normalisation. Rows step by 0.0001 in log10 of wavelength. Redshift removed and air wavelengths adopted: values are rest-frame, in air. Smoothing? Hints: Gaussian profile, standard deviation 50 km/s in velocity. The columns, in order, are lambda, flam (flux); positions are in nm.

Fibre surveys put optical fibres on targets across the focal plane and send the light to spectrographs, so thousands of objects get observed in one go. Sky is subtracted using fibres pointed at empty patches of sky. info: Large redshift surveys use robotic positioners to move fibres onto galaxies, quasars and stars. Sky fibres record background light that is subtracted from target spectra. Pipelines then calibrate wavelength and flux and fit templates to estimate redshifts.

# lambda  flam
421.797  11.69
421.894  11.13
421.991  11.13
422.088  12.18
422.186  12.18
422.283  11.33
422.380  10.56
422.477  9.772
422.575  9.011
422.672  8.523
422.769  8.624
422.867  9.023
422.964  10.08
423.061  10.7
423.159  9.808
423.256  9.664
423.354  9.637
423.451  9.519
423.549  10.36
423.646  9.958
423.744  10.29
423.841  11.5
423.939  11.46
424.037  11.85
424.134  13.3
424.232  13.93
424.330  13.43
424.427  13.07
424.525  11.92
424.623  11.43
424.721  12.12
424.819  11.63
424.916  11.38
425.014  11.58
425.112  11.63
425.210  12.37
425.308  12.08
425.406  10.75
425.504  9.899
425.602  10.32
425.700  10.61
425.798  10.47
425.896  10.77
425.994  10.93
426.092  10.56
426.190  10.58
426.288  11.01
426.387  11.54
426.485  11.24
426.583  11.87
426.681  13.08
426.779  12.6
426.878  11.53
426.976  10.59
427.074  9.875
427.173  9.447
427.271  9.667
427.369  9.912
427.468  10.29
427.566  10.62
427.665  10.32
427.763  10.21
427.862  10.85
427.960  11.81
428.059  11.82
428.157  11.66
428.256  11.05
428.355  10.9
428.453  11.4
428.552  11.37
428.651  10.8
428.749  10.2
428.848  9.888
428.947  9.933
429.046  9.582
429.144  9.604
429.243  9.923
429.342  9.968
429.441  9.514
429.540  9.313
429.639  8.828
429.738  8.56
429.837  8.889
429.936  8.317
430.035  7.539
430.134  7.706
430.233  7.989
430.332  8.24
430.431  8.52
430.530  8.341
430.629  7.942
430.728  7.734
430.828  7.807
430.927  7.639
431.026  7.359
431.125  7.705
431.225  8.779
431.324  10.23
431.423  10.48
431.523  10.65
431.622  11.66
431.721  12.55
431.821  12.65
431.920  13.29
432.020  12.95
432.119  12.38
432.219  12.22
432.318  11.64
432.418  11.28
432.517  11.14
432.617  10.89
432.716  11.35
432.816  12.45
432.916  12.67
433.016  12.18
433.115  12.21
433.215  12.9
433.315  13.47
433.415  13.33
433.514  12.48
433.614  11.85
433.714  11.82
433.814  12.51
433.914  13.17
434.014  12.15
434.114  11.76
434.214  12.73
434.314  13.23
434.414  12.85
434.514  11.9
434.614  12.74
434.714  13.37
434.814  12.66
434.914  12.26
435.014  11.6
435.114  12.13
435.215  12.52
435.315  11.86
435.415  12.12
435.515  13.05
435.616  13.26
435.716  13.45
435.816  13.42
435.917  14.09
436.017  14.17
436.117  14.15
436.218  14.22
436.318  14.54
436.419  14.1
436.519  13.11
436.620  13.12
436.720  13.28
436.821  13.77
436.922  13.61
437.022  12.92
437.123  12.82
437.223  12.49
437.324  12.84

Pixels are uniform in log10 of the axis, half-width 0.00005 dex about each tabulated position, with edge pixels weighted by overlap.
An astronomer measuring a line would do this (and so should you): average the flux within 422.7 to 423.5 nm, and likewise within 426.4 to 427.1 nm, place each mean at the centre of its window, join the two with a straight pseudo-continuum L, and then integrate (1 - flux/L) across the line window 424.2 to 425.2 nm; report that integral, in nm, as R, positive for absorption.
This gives -0.16 nm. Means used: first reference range 9.6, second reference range 11.6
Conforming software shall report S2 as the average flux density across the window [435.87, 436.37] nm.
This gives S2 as 14.2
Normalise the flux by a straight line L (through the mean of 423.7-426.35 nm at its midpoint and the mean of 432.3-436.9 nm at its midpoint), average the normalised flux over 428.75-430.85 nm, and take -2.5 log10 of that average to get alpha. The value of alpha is 0.35 mag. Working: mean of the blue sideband 11.5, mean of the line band 8.81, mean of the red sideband 12.7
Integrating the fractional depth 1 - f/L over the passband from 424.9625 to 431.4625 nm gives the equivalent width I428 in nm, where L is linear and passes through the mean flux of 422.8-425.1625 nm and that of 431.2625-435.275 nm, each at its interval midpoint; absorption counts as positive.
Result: 0.88 nm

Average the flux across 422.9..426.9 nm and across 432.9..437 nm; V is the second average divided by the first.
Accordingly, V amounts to 1.15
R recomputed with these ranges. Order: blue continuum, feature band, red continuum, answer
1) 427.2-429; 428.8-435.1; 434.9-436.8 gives 0.629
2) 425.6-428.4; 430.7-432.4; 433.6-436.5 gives 0.218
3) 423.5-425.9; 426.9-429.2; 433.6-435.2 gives 0.257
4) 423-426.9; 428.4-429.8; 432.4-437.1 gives 0.236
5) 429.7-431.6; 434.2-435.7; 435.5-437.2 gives -0.030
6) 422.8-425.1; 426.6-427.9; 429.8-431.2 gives -0.154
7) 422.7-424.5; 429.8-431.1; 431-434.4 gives 0.404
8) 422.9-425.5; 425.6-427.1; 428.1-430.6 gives -0.082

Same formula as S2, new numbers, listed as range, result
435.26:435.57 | 12.4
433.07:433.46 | 13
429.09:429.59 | 9.67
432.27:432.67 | 11.2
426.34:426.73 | 12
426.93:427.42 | 9.89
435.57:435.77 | 13.4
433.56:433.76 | 11.8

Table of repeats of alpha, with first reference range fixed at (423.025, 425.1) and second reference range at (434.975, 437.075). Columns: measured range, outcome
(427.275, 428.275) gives 0.11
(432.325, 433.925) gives 0.05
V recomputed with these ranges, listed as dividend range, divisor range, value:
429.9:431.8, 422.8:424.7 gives 0.80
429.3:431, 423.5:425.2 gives 0.71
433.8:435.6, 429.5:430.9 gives 1.51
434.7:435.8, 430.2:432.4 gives 1.26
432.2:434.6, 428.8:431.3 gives 1.42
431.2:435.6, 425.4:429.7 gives 1.15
